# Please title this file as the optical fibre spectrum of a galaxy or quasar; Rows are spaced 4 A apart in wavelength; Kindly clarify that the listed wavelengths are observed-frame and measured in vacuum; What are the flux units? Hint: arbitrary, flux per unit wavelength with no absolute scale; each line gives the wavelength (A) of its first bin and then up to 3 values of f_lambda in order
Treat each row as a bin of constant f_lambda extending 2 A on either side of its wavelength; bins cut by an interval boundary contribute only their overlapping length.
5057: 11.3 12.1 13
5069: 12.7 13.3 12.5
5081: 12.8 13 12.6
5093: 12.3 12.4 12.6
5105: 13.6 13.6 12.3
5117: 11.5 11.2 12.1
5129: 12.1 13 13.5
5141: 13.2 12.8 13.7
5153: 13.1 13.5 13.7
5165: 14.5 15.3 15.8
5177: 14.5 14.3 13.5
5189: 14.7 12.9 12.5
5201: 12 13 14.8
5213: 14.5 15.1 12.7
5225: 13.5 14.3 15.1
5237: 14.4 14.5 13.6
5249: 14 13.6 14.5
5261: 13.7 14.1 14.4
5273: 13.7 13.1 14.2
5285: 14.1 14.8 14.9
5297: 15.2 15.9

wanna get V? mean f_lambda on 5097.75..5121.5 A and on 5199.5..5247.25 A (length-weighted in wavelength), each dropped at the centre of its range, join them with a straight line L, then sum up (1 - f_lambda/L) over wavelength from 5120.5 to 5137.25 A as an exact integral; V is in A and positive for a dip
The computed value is 0.6 A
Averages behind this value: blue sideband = 12.5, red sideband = 14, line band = 12.4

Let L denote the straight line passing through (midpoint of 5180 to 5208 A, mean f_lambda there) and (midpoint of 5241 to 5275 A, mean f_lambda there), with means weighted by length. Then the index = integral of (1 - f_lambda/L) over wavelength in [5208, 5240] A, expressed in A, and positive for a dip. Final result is -1.6 A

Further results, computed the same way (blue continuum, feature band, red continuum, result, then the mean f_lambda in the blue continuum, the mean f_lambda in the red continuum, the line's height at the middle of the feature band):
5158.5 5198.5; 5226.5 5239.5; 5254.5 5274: -0.4 A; 14.2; 14.1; 14.1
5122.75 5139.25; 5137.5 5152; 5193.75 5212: -0.6 A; 12.7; 13.1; 12.8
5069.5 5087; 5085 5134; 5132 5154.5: 2.2 A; 12.9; 13.2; 13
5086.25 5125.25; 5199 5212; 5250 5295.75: 0.1 A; 12.4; 14.1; 13.4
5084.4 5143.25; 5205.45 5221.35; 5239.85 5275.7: -0.9 A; 12.6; 14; 13.6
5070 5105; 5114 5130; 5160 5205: 1.7 A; 12.7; 13.9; 13.2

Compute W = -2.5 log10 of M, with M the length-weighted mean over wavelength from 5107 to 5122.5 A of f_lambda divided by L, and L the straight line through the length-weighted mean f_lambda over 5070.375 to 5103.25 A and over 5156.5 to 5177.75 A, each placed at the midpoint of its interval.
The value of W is 0.100 mag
